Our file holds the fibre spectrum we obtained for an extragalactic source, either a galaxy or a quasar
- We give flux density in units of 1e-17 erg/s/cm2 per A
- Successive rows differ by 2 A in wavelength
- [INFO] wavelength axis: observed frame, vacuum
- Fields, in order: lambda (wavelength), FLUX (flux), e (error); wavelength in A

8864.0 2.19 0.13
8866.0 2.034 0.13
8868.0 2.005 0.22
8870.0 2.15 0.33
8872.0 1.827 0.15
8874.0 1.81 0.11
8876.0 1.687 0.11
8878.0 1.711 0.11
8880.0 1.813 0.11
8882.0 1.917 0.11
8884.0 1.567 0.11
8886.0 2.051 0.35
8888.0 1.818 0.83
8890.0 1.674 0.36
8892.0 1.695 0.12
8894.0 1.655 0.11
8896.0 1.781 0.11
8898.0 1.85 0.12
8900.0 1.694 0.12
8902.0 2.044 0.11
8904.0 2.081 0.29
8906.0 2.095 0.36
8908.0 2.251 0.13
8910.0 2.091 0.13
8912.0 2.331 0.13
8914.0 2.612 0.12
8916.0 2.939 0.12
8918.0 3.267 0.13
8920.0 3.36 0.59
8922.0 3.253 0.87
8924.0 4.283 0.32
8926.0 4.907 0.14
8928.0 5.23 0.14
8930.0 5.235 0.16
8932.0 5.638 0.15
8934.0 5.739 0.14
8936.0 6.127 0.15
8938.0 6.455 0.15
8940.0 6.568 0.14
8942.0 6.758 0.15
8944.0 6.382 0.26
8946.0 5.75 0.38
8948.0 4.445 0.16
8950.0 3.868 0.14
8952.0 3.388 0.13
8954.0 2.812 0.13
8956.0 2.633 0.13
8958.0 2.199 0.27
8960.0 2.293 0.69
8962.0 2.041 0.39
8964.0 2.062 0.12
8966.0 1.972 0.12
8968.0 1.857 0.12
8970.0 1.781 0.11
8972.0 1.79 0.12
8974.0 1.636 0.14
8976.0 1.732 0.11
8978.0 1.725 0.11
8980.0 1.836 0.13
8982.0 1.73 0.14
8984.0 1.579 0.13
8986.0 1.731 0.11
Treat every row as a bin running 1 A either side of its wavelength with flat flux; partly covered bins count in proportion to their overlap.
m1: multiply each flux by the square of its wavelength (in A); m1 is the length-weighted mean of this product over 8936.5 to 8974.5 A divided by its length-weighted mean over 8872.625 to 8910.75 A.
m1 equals 1.95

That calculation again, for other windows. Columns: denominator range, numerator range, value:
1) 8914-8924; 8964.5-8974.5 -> 0.57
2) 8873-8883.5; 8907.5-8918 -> 1.44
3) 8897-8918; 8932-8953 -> 2.49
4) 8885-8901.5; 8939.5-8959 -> 2.51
